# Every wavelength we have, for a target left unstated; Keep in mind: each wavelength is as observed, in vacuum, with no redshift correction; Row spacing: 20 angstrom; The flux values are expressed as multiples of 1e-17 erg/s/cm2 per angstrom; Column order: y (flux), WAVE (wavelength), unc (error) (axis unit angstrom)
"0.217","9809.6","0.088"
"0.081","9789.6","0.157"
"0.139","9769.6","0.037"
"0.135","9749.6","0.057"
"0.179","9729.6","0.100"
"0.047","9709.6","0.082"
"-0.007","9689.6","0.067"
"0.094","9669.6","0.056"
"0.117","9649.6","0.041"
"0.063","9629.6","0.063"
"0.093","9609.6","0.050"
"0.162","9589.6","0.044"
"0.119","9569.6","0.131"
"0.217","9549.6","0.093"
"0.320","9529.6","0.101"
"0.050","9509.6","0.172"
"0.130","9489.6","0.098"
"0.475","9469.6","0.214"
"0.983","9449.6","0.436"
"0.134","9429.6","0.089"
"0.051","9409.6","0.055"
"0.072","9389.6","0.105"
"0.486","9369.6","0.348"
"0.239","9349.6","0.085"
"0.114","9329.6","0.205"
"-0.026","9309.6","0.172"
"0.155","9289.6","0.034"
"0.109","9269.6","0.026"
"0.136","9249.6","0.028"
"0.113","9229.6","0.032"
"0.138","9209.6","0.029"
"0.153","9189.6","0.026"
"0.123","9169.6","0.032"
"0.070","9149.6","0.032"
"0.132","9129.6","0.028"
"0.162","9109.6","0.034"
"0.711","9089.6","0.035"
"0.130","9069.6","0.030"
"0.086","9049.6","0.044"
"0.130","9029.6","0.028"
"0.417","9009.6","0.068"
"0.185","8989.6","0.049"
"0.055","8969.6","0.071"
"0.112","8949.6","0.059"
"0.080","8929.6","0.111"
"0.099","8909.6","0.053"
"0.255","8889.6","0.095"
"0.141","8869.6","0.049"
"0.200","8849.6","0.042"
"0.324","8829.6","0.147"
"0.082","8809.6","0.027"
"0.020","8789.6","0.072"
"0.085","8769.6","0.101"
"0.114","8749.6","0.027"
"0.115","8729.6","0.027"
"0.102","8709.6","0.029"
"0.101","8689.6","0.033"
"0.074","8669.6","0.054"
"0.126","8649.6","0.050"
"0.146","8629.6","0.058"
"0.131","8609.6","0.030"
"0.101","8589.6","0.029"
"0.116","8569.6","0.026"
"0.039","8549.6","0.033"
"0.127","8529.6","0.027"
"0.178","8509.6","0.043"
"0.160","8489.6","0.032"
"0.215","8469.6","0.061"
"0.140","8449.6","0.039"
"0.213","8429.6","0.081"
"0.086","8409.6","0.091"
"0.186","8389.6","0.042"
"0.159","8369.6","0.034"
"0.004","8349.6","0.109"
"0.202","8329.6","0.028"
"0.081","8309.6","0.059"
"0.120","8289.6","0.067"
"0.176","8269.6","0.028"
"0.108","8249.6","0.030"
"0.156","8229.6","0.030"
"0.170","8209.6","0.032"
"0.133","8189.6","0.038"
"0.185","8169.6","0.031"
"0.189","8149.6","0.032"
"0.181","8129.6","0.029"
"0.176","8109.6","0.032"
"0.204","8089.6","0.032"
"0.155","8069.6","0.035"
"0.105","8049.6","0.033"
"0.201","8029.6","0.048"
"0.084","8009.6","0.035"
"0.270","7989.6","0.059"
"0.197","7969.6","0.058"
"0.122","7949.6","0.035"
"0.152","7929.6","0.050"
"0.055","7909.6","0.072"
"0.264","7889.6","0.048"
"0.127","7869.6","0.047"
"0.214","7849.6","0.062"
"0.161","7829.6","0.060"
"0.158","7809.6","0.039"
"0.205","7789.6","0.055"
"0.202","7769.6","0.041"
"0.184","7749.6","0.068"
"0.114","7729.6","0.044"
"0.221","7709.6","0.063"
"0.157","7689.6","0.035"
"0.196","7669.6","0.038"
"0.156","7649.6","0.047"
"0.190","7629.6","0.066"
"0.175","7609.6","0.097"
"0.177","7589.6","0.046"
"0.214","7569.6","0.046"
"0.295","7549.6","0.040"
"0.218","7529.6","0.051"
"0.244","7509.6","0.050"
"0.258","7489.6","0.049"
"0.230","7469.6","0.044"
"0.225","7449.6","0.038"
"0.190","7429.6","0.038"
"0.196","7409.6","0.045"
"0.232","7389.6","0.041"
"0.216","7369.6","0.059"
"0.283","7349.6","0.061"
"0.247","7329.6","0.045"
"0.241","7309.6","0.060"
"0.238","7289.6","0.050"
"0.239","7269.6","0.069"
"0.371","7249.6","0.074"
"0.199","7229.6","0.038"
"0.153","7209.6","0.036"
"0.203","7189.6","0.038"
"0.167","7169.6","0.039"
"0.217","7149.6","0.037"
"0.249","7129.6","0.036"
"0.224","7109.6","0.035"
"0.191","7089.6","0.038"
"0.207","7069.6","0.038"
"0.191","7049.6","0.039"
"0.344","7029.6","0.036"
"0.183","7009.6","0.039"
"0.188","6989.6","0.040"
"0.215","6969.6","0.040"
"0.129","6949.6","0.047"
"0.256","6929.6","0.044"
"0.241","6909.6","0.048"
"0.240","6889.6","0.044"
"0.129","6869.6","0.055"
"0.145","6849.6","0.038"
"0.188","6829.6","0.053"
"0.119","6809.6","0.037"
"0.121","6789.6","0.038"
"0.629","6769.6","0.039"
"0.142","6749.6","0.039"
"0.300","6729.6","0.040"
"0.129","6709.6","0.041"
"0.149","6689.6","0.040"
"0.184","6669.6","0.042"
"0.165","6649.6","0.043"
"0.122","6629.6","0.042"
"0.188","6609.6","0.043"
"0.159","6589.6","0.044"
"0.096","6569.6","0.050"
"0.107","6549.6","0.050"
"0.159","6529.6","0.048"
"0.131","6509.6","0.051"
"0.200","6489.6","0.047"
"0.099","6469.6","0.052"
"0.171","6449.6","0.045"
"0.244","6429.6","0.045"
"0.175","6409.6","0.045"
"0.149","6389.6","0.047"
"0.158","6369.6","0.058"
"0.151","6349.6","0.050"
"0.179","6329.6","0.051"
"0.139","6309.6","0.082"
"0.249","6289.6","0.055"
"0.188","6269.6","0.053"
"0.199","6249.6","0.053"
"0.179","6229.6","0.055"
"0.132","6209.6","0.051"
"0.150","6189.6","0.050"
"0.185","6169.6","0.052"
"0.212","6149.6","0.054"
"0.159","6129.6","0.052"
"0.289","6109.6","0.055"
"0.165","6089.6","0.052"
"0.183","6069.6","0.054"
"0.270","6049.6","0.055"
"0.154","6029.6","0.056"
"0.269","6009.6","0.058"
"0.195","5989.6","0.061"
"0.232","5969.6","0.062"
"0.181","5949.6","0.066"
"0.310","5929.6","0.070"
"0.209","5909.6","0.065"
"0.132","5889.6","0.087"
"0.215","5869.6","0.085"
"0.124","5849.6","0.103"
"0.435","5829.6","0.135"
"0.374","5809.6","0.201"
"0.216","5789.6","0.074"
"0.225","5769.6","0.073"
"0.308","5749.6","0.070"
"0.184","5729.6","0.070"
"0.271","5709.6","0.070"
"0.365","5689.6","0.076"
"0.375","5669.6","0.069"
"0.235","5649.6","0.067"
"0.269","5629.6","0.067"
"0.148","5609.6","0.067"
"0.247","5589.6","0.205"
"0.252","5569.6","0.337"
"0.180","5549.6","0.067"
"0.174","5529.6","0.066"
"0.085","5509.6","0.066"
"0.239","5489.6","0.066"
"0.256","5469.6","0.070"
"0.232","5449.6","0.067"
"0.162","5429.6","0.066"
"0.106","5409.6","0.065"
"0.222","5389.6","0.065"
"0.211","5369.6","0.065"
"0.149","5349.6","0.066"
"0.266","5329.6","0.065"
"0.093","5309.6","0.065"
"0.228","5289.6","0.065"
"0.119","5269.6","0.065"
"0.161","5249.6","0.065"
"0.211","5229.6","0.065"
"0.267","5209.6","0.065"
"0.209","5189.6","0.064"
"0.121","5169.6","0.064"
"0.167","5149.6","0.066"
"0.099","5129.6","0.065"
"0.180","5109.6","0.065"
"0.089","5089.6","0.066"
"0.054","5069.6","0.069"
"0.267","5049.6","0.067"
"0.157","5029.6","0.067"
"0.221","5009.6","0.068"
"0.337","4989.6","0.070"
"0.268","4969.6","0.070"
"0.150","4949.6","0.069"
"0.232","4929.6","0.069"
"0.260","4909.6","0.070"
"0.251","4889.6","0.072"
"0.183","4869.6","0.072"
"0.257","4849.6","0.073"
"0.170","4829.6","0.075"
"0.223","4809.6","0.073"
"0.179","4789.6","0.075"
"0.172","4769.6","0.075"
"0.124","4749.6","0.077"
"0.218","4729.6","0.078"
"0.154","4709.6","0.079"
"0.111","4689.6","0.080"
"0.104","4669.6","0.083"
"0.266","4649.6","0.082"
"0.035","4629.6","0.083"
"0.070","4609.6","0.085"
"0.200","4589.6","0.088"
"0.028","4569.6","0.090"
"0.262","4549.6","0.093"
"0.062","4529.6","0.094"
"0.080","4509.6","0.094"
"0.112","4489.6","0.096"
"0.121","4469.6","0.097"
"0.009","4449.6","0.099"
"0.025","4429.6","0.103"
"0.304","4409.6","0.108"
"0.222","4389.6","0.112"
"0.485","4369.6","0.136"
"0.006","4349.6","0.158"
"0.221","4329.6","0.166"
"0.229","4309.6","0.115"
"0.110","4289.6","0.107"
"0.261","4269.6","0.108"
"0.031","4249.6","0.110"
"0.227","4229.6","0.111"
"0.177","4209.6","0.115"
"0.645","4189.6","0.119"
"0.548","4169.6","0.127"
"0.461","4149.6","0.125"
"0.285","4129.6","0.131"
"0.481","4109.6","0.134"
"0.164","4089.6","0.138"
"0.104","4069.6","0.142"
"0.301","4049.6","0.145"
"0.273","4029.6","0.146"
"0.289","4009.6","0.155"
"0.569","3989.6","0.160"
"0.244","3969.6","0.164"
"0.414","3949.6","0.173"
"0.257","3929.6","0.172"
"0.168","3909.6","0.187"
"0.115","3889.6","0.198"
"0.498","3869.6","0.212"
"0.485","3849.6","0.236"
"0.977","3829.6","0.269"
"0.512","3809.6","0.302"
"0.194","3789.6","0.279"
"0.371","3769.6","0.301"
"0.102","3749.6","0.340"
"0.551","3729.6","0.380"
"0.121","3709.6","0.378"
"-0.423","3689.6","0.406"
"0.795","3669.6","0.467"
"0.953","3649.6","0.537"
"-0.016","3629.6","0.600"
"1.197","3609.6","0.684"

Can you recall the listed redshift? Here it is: 0.816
